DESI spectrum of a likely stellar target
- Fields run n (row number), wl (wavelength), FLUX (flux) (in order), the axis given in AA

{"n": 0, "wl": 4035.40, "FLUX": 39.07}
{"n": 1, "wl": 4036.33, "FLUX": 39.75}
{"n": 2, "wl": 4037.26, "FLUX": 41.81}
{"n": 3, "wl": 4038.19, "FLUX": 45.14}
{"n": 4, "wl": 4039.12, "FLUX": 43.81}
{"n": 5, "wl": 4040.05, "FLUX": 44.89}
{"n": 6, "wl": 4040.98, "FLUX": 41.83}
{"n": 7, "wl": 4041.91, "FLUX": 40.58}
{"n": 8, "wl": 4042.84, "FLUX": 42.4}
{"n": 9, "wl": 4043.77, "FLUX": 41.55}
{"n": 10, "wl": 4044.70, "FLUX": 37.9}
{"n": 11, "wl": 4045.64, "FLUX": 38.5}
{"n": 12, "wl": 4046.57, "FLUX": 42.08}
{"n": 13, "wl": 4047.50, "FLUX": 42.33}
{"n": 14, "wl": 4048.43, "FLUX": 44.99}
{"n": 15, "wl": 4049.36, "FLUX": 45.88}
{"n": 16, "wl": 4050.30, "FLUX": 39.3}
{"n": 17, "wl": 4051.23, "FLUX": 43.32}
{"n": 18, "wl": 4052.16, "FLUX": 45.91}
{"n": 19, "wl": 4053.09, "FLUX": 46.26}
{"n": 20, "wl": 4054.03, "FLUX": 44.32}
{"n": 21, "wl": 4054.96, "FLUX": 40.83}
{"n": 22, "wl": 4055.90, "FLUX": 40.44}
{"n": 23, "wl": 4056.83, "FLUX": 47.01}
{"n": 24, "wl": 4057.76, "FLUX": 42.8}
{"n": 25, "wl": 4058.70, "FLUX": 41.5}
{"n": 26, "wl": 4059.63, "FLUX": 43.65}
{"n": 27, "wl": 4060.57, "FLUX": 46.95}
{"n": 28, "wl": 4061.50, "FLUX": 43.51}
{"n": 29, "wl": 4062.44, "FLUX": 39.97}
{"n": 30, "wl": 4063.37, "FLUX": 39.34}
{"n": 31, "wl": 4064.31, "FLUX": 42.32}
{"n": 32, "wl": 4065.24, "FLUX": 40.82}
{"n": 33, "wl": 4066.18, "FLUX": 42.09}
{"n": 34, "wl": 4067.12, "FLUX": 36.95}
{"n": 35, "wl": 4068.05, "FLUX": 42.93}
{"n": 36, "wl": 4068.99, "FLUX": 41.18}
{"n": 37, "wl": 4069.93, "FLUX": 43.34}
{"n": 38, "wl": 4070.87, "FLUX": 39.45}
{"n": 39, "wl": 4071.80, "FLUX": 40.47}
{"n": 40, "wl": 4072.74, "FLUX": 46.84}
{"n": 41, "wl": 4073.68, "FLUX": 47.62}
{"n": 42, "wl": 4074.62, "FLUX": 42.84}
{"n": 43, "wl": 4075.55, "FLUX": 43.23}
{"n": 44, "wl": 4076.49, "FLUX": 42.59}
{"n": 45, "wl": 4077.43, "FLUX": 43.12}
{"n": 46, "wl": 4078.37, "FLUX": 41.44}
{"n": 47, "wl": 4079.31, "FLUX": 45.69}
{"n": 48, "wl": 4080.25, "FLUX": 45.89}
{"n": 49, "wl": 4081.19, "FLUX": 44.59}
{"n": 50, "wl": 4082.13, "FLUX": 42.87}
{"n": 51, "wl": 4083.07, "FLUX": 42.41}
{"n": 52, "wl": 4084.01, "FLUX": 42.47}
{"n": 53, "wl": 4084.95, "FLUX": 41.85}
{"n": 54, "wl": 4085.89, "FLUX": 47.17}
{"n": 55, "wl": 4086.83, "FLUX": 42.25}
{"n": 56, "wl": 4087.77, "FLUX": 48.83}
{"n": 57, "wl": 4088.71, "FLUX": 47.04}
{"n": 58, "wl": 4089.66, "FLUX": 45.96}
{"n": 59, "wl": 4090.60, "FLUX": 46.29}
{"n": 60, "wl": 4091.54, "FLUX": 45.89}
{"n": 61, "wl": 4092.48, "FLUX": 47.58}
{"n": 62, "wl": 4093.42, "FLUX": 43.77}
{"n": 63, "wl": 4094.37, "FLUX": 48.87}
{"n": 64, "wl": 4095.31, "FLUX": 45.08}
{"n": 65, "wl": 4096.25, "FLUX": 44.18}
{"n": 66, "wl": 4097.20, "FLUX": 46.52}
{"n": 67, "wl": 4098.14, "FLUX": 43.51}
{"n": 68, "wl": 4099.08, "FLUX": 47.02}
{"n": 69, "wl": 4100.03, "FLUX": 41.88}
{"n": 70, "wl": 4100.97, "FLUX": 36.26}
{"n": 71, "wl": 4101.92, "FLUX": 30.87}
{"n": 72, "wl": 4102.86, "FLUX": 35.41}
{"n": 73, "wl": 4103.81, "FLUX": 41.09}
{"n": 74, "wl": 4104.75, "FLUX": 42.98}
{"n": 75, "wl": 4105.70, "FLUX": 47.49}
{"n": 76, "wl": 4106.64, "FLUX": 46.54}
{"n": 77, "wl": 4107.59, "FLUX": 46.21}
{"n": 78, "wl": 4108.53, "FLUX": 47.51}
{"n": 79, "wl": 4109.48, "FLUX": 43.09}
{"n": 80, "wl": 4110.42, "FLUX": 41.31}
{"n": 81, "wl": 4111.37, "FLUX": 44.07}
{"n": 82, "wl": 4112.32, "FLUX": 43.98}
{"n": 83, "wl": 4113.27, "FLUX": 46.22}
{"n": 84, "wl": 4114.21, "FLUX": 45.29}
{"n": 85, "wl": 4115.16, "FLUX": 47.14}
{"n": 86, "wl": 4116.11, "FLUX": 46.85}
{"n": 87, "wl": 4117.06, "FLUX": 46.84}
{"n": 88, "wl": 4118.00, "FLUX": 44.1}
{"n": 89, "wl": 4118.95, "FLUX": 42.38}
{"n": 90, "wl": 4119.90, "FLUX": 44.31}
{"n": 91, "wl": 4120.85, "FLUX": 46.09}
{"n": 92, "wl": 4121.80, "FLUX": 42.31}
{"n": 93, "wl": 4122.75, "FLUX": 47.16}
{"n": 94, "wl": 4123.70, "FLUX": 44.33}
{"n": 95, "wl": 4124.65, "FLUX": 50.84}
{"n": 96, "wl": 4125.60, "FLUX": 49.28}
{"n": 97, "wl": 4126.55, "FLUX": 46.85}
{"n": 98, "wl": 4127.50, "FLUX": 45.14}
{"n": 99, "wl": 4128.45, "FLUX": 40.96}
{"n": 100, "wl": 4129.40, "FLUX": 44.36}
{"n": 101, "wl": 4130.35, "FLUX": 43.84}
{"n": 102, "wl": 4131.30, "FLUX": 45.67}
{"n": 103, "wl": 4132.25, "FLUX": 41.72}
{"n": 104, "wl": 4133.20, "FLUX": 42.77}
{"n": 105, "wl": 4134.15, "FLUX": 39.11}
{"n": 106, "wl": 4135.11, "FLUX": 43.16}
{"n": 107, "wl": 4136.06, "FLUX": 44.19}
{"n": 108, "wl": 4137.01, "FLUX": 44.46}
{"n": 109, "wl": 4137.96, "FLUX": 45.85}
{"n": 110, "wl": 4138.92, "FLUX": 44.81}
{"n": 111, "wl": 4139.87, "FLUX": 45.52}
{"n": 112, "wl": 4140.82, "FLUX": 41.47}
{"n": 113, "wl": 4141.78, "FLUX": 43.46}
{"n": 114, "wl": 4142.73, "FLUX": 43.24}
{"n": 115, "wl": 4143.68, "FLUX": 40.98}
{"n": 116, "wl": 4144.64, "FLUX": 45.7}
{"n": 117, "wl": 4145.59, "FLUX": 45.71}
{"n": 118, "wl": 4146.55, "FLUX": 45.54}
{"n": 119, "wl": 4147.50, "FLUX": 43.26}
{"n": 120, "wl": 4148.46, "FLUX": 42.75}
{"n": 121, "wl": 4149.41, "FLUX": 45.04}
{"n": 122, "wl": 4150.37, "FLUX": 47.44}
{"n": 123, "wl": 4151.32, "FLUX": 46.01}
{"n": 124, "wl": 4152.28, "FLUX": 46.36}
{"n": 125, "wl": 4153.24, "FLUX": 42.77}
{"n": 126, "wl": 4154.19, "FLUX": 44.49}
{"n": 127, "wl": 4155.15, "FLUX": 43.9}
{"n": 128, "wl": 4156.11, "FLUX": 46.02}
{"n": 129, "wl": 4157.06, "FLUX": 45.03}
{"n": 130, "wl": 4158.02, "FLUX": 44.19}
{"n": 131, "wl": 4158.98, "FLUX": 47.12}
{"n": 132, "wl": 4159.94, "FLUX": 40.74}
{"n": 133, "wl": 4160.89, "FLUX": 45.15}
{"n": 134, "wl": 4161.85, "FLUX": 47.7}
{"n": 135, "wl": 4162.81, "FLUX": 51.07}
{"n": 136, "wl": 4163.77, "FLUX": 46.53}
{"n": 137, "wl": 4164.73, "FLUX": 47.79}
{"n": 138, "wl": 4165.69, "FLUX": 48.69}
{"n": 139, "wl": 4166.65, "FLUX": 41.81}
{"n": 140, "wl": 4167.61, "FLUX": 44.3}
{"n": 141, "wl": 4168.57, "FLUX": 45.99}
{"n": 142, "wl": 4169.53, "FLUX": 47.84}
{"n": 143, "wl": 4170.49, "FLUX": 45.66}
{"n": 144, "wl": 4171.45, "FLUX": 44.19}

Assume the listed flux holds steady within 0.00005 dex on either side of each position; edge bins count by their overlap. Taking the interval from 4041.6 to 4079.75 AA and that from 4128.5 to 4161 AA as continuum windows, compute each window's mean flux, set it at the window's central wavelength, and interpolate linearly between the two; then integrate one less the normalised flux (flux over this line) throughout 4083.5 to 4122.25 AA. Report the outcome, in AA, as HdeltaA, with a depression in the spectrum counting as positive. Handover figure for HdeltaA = -0.82 AA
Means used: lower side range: 42.5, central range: 44.3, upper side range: 44.1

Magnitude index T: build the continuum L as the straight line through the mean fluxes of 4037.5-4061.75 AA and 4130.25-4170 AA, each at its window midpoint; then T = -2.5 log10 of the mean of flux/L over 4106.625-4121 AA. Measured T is -0.02 mag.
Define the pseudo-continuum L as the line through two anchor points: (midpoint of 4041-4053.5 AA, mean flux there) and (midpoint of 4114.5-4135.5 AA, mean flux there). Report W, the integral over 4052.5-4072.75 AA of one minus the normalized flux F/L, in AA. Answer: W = 0.2 AA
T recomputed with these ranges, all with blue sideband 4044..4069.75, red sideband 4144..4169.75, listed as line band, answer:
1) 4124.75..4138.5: 0.009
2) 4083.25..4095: -0.055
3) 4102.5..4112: 0.006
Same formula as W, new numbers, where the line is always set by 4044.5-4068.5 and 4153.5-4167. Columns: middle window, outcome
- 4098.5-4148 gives 0.6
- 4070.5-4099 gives -0.8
